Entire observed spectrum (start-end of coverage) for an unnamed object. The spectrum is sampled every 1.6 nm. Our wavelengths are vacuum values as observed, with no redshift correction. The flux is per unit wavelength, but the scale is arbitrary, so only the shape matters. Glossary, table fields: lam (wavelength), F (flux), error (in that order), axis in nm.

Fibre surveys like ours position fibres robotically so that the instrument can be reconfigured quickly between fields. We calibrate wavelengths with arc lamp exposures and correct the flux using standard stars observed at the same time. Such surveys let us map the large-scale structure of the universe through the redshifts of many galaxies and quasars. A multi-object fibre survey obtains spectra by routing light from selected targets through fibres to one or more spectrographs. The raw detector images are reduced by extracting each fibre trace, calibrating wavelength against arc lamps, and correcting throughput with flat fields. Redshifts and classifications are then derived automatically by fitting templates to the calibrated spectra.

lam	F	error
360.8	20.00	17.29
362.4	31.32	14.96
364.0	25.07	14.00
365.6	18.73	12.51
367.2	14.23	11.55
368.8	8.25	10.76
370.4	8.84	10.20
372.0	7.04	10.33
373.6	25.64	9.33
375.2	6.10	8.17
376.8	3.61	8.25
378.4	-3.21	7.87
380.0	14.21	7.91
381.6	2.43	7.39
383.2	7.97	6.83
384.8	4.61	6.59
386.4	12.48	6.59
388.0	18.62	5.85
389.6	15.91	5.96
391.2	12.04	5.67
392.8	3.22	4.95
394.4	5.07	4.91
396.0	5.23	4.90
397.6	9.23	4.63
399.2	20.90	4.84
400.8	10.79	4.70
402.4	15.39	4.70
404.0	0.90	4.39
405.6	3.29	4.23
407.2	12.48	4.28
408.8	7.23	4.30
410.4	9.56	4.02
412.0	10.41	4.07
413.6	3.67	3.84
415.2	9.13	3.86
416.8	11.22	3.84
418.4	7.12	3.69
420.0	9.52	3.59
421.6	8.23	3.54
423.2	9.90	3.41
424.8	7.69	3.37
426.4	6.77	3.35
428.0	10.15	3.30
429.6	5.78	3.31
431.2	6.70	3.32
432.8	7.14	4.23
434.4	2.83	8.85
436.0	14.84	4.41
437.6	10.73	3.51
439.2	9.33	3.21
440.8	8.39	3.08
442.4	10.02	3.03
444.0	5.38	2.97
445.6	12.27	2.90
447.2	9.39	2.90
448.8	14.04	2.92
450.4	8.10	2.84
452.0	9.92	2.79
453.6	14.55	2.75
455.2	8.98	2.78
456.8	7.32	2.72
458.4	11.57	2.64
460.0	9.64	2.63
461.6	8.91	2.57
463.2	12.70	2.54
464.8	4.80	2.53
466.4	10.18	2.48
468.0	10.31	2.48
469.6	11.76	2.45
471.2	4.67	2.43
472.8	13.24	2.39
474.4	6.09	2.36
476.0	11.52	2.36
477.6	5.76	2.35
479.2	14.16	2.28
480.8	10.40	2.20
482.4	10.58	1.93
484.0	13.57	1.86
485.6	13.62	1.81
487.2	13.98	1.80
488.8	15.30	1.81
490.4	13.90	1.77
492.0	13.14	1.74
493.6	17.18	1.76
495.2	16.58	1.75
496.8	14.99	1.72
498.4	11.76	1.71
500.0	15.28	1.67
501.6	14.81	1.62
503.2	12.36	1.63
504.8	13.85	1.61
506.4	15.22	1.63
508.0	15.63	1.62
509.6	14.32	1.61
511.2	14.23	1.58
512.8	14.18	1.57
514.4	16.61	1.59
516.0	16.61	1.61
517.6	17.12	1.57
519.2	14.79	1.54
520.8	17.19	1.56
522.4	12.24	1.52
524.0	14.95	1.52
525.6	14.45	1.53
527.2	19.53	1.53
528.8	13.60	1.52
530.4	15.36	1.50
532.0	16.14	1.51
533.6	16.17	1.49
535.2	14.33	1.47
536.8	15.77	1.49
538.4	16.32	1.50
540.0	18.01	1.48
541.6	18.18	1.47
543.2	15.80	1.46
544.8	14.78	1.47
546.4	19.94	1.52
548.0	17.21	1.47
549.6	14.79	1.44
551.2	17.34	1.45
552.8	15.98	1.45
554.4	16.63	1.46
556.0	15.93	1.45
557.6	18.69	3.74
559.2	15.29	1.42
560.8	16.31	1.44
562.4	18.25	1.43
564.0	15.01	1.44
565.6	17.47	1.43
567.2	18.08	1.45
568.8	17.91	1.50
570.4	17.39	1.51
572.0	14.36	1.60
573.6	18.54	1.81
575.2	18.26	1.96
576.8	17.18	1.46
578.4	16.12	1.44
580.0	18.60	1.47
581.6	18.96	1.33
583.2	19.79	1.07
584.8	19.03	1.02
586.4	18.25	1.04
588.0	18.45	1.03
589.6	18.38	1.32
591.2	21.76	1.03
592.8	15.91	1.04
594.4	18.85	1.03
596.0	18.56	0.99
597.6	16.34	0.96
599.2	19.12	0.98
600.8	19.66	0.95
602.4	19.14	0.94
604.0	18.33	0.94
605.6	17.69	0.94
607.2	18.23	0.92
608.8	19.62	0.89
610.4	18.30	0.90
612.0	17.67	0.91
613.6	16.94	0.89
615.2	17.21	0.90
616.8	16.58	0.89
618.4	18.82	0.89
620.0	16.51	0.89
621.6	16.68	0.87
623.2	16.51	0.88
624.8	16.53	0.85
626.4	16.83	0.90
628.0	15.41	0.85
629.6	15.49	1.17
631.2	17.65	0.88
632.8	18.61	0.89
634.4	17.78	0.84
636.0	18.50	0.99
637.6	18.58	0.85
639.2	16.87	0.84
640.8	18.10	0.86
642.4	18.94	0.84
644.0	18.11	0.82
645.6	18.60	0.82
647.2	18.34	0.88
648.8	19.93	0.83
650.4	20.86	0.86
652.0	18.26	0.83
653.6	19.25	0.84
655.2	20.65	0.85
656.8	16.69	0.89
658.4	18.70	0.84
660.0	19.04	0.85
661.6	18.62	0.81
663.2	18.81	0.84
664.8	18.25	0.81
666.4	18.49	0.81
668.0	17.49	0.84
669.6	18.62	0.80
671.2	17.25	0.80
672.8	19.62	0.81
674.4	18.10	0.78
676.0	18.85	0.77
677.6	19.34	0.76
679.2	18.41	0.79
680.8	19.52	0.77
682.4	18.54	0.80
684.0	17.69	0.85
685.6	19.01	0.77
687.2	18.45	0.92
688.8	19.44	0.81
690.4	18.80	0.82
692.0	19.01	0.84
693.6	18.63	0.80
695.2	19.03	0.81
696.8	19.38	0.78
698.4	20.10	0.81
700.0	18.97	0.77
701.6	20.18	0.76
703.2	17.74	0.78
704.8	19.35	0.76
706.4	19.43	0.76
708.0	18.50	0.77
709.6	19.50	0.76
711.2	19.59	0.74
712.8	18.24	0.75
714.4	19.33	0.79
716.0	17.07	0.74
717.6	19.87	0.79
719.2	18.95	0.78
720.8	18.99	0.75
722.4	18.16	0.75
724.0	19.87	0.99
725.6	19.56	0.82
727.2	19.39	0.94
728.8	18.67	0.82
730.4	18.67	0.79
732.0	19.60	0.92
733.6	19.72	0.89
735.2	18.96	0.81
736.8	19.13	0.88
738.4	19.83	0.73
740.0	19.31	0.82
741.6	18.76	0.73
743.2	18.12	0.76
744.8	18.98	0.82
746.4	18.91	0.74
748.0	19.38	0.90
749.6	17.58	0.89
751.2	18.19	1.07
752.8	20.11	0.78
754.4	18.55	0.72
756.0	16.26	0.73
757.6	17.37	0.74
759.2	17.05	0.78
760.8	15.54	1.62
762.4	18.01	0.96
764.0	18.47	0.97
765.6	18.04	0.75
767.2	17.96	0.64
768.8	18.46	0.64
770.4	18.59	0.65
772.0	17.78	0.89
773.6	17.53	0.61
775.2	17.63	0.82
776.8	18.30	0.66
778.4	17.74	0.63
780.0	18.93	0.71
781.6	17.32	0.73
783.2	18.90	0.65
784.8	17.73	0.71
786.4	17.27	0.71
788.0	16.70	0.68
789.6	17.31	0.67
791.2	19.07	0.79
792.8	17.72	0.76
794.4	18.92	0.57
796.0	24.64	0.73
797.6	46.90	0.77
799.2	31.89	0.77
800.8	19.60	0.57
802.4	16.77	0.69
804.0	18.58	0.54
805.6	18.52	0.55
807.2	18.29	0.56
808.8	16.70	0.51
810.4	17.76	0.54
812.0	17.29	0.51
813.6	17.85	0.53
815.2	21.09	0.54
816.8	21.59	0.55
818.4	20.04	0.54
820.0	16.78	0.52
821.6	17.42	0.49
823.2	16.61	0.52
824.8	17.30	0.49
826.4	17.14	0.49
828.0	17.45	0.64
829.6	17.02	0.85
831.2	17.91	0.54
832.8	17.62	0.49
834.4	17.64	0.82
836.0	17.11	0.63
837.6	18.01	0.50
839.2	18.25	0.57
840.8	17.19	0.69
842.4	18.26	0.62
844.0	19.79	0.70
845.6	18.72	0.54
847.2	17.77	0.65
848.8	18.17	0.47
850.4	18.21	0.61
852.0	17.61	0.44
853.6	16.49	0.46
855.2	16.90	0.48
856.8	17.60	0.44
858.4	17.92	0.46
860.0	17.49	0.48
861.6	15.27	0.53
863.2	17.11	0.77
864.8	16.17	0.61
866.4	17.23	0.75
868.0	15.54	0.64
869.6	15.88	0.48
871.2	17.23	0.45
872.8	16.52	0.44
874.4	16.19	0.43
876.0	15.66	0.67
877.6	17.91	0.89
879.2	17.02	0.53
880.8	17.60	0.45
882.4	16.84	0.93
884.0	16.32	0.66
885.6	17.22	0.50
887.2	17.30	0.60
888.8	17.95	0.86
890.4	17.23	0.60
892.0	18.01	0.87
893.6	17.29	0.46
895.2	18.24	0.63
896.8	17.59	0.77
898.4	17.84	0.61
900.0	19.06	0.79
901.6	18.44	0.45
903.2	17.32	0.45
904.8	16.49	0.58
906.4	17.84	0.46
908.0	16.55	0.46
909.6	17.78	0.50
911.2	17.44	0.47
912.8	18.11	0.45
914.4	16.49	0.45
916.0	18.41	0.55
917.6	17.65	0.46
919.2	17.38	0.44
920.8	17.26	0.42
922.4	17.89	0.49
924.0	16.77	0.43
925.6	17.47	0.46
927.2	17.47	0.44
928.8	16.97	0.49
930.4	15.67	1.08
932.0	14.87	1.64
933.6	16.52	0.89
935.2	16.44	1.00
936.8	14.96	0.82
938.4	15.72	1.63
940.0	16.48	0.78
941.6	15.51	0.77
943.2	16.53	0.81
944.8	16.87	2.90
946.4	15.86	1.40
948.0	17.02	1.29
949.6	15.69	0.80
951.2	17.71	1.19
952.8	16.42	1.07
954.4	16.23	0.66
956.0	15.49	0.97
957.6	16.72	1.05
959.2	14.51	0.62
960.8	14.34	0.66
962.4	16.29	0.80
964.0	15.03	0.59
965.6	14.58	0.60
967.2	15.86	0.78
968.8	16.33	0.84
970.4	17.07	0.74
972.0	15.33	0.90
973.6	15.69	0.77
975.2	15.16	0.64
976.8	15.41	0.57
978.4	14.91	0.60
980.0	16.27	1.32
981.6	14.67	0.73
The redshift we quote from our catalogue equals 0.214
